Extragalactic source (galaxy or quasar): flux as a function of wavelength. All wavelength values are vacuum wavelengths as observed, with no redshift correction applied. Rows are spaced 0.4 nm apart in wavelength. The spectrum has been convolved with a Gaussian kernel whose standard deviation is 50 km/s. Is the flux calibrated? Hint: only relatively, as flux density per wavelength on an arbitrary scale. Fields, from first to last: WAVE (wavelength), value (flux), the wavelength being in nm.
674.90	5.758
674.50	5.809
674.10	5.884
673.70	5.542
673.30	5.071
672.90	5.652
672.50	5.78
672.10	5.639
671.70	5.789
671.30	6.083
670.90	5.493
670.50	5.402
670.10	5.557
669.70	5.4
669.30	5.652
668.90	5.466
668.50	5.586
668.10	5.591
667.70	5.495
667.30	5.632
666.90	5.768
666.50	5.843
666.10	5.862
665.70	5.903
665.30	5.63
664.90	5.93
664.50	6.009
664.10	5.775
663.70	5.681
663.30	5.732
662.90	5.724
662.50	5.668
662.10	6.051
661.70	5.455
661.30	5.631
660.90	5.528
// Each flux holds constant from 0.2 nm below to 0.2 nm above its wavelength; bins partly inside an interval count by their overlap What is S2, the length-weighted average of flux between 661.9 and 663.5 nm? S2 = 5.79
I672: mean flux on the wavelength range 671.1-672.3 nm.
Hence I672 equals 5.84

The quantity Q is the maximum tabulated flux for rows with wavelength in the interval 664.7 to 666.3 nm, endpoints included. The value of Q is 5.93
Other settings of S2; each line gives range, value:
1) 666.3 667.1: 5.81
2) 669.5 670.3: 5.48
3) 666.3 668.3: 5.67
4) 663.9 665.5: 5.84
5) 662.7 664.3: 5.73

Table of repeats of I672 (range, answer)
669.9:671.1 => 5.48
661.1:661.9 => 5.54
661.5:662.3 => 5.75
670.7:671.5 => 5.79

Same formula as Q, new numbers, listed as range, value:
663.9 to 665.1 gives 6.009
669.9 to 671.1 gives 5.557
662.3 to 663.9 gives 5.732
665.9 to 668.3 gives 5.862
